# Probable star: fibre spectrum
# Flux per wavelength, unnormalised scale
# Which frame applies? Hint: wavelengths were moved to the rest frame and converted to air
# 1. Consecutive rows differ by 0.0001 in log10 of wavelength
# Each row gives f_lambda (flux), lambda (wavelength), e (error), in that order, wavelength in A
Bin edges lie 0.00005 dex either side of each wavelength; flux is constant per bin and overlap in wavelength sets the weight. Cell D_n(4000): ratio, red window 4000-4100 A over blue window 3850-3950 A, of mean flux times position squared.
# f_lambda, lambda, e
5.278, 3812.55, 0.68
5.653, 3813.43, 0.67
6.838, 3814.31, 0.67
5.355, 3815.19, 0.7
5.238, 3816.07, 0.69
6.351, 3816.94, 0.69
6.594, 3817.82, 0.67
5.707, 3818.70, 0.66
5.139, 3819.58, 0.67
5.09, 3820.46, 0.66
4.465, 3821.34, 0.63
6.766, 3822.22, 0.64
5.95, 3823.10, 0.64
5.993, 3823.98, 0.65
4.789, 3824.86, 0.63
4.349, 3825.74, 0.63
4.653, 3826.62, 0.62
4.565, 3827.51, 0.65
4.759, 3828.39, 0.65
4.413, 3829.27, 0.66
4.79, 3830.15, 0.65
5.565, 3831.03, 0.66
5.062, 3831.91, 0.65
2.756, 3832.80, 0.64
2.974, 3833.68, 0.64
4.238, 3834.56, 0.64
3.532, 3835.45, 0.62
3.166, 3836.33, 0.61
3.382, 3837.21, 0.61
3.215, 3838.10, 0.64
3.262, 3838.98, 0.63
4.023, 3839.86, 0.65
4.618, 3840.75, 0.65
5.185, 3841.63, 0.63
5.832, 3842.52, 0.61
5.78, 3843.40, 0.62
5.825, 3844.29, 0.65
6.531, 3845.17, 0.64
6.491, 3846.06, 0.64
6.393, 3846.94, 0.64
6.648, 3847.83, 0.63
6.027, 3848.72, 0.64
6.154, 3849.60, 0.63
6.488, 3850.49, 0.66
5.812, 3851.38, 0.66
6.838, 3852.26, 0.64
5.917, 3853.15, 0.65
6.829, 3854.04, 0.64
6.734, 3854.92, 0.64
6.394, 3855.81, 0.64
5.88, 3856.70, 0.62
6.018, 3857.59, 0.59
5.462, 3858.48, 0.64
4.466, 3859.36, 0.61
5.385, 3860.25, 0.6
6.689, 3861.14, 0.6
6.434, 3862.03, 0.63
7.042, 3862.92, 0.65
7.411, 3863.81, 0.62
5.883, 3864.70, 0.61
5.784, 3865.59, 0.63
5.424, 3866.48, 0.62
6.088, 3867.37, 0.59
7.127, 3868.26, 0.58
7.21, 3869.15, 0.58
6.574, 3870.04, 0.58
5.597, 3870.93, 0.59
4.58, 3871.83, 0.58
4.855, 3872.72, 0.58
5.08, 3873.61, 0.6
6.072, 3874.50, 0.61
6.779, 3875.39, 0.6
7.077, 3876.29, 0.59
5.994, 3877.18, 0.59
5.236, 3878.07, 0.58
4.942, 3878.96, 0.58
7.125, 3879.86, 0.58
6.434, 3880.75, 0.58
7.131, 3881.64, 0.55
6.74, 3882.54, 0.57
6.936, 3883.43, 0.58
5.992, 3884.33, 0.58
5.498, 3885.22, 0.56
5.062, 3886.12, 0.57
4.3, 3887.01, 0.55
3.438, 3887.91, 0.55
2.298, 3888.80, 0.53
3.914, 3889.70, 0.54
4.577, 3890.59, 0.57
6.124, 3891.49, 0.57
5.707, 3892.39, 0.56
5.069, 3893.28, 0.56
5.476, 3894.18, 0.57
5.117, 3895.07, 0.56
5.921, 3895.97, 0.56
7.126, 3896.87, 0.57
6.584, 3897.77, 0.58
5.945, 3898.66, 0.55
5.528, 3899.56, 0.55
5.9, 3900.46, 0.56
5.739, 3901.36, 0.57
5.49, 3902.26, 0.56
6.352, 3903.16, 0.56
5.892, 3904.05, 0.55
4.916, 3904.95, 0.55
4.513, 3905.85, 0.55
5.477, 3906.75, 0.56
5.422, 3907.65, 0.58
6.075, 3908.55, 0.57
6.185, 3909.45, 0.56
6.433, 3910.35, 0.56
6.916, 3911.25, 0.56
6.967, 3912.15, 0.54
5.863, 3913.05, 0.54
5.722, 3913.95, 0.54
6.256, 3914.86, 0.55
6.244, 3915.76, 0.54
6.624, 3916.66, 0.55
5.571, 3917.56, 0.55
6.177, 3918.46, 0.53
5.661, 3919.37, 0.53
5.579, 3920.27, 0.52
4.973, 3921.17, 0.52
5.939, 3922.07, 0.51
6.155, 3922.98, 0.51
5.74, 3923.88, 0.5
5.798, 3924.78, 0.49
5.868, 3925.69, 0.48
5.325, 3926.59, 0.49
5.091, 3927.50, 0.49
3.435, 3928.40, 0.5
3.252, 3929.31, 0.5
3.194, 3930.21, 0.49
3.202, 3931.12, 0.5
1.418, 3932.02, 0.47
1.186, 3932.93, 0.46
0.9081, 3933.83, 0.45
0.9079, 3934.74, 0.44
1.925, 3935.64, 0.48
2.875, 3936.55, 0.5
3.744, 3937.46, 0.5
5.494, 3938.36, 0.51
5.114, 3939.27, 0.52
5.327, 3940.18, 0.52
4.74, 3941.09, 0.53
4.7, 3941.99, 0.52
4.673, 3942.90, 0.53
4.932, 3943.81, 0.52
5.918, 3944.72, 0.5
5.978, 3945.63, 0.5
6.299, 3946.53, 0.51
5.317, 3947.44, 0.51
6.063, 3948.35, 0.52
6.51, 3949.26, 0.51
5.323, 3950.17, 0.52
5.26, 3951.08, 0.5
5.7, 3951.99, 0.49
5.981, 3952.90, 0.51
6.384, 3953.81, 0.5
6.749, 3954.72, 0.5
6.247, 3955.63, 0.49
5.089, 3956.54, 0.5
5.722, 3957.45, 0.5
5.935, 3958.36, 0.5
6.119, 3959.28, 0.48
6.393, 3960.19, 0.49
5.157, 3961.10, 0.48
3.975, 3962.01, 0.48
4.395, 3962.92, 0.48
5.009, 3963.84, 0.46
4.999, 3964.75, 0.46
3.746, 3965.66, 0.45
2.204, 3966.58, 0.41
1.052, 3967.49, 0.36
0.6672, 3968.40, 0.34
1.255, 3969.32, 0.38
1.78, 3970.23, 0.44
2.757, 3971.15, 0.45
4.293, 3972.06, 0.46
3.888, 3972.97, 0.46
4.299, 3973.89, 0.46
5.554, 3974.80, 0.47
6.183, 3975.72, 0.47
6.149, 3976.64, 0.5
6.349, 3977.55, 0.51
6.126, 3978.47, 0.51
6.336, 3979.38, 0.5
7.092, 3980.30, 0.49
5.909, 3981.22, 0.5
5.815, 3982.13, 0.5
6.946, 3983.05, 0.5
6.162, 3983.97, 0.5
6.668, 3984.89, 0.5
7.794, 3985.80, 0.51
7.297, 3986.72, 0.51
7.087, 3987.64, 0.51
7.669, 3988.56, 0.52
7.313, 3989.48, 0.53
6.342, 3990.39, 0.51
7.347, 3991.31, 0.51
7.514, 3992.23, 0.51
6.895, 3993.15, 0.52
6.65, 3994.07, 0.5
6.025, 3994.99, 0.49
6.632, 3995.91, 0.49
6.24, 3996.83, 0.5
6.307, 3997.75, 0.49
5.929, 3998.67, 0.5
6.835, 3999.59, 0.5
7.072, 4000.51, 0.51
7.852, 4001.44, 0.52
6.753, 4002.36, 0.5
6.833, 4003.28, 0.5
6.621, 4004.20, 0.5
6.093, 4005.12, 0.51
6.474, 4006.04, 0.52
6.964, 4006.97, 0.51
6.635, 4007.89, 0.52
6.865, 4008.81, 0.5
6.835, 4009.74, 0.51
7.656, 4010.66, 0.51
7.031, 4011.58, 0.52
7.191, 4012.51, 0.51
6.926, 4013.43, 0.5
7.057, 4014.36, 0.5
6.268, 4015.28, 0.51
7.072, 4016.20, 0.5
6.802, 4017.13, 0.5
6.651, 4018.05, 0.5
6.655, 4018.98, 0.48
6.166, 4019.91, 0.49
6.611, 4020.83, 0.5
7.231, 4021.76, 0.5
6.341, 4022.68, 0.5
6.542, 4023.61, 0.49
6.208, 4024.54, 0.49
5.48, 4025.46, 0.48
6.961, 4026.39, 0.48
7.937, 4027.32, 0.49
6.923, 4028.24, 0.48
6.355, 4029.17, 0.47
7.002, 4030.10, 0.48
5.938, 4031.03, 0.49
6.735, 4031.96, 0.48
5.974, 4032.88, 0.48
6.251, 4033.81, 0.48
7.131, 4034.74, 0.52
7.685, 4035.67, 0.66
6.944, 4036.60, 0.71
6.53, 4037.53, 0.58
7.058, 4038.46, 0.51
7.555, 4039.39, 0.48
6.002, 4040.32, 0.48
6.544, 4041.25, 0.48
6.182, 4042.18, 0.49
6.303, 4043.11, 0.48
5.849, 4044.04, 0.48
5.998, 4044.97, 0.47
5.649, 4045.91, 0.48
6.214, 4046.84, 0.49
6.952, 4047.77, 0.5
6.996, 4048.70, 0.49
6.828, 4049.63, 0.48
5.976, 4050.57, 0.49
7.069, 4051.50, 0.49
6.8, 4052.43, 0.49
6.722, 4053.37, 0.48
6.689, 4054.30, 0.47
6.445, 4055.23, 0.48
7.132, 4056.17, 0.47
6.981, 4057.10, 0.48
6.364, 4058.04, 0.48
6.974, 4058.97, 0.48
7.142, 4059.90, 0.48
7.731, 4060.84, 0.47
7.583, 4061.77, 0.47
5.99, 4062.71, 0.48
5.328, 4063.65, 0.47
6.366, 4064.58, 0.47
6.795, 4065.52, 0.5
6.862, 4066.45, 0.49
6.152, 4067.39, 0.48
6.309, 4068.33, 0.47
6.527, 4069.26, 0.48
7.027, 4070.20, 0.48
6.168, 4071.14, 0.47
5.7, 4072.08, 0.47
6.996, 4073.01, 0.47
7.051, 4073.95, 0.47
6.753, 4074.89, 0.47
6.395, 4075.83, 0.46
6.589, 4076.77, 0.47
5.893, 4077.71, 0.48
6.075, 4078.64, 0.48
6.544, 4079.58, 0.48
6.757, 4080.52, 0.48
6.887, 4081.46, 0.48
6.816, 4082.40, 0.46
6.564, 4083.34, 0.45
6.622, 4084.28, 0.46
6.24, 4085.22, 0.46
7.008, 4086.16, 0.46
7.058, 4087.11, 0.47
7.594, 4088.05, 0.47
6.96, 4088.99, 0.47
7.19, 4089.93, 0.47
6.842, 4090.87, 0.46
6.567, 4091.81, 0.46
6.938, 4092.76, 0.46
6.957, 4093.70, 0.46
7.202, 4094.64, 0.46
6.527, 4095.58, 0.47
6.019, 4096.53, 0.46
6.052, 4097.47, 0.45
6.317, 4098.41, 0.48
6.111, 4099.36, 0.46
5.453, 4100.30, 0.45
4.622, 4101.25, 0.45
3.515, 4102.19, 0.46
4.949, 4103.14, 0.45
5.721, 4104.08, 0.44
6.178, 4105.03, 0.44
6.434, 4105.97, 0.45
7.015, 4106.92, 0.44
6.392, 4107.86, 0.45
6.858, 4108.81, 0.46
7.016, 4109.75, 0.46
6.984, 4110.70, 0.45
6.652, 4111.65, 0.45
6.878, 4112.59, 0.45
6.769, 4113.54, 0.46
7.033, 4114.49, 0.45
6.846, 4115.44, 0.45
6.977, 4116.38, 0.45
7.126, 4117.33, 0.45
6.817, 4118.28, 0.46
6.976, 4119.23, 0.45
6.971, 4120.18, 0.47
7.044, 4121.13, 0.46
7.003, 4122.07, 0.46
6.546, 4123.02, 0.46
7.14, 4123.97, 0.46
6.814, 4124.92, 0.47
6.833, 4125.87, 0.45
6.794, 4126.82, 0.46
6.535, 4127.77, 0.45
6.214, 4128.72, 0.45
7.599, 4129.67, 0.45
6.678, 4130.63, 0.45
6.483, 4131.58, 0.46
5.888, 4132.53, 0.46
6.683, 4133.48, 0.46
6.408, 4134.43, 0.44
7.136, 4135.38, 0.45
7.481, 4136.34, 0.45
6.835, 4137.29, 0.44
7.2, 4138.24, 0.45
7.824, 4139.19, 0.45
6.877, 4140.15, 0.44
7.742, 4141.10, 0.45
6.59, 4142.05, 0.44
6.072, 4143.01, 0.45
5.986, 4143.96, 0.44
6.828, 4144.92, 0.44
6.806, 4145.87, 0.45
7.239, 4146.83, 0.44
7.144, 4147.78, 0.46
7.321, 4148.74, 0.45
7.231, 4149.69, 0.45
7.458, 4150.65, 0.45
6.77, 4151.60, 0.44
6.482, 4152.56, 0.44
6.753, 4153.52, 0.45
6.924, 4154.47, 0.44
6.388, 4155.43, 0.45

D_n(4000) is 1.3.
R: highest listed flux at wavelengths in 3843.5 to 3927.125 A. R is 7.411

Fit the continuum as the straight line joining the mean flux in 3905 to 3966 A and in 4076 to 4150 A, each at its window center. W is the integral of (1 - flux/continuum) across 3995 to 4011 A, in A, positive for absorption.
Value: -2.9 A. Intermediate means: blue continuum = 5.1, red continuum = 6.66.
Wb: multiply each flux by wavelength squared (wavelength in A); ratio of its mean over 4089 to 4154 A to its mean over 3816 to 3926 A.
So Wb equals 1.3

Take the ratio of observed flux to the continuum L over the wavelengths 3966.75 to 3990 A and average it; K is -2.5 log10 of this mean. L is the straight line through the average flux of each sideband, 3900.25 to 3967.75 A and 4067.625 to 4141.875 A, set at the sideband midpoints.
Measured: 0.046 mag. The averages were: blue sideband 5.07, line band 5.27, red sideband 6.63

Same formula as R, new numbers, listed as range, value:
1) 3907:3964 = 6.967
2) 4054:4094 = 7.731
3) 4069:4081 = 7.051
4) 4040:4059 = 7.132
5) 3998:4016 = 7.852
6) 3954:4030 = 7.937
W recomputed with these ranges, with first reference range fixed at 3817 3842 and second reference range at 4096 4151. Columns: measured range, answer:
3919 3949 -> 5.0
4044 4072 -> -1.8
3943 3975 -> 4.3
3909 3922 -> -2.2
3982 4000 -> -3.3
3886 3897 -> 0.4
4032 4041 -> -1.1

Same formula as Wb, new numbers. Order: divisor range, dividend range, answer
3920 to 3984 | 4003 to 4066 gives 1.47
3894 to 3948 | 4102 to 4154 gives 1.47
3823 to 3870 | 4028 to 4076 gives 1.34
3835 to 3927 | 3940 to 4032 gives 1.10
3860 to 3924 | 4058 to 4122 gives 1.24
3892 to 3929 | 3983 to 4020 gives 1.24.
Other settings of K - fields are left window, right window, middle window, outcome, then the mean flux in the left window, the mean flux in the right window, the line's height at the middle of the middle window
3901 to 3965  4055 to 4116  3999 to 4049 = -0.12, 5.16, 6.53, 5.98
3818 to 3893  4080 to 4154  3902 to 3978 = 0.20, 5.47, 6.69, 5.87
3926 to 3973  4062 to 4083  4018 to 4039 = -0.17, 4.31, 6.47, 5.7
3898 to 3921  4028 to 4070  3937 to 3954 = 0.12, 5.89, 6.61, 6.08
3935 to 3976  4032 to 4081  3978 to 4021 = -0.22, 4.68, 6.59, 5.51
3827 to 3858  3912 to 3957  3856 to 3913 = -0.14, 5.2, 4.97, 5.1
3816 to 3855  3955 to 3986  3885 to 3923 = -0.11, 5.21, 4.93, 5.07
